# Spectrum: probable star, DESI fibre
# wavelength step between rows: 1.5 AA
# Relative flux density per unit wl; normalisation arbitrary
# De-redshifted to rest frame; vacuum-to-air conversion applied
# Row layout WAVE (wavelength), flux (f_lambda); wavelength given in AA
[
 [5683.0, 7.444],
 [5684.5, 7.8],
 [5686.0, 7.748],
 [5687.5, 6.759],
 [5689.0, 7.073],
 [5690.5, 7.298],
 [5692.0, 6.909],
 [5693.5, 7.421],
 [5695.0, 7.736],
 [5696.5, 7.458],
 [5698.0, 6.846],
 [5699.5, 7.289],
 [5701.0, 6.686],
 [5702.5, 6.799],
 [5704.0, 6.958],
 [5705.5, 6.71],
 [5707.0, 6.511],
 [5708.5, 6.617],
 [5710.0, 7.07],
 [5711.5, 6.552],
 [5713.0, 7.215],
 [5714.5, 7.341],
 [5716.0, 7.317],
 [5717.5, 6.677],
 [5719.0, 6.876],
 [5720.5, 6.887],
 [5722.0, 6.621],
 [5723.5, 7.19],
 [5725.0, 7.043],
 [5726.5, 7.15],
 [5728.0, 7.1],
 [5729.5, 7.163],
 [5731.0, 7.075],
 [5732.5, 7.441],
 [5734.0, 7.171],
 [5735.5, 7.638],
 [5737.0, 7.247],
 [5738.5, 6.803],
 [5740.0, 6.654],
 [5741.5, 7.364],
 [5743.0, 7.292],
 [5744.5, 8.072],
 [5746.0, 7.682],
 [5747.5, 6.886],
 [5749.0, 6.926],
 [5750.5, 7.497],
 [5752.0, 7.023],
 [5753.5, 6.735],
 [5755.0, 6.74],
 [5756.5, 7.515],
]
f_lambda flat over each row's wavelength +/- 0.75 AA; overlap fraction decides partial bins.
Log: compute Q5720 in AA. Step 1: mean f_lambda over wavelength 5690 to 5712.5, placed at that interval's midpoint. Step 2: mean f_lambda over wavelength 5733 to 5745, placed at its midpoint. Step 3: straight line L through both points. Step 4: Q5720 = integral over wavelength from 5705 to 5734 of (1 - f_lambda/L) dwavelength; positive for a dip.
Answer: 0.6 AA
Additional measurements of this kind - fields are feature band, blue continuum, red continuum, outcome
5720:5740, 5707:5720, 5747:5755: -0.42 AA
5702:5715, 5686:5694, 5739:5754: 0.56 AA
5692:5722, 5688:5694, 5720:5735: 0.58 AA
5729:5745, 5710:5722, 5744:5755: -0.31 AA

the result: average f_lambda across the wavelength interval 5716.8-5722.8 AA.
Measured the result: 6.77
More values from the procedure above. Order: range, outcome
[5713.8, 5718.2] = 7.11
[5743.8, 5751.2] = 7.41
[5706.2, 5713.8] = 6.8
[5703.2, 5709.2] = 6.7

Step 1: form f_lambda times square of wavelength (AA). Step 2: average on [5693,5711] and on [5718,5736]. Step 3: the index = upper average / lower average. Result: 1.0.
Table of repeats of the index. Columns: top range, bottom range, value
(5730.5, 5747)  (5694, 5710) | 1.06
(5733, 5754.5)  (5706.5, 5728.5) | 1.05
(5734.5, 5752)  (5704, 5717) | 1.06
